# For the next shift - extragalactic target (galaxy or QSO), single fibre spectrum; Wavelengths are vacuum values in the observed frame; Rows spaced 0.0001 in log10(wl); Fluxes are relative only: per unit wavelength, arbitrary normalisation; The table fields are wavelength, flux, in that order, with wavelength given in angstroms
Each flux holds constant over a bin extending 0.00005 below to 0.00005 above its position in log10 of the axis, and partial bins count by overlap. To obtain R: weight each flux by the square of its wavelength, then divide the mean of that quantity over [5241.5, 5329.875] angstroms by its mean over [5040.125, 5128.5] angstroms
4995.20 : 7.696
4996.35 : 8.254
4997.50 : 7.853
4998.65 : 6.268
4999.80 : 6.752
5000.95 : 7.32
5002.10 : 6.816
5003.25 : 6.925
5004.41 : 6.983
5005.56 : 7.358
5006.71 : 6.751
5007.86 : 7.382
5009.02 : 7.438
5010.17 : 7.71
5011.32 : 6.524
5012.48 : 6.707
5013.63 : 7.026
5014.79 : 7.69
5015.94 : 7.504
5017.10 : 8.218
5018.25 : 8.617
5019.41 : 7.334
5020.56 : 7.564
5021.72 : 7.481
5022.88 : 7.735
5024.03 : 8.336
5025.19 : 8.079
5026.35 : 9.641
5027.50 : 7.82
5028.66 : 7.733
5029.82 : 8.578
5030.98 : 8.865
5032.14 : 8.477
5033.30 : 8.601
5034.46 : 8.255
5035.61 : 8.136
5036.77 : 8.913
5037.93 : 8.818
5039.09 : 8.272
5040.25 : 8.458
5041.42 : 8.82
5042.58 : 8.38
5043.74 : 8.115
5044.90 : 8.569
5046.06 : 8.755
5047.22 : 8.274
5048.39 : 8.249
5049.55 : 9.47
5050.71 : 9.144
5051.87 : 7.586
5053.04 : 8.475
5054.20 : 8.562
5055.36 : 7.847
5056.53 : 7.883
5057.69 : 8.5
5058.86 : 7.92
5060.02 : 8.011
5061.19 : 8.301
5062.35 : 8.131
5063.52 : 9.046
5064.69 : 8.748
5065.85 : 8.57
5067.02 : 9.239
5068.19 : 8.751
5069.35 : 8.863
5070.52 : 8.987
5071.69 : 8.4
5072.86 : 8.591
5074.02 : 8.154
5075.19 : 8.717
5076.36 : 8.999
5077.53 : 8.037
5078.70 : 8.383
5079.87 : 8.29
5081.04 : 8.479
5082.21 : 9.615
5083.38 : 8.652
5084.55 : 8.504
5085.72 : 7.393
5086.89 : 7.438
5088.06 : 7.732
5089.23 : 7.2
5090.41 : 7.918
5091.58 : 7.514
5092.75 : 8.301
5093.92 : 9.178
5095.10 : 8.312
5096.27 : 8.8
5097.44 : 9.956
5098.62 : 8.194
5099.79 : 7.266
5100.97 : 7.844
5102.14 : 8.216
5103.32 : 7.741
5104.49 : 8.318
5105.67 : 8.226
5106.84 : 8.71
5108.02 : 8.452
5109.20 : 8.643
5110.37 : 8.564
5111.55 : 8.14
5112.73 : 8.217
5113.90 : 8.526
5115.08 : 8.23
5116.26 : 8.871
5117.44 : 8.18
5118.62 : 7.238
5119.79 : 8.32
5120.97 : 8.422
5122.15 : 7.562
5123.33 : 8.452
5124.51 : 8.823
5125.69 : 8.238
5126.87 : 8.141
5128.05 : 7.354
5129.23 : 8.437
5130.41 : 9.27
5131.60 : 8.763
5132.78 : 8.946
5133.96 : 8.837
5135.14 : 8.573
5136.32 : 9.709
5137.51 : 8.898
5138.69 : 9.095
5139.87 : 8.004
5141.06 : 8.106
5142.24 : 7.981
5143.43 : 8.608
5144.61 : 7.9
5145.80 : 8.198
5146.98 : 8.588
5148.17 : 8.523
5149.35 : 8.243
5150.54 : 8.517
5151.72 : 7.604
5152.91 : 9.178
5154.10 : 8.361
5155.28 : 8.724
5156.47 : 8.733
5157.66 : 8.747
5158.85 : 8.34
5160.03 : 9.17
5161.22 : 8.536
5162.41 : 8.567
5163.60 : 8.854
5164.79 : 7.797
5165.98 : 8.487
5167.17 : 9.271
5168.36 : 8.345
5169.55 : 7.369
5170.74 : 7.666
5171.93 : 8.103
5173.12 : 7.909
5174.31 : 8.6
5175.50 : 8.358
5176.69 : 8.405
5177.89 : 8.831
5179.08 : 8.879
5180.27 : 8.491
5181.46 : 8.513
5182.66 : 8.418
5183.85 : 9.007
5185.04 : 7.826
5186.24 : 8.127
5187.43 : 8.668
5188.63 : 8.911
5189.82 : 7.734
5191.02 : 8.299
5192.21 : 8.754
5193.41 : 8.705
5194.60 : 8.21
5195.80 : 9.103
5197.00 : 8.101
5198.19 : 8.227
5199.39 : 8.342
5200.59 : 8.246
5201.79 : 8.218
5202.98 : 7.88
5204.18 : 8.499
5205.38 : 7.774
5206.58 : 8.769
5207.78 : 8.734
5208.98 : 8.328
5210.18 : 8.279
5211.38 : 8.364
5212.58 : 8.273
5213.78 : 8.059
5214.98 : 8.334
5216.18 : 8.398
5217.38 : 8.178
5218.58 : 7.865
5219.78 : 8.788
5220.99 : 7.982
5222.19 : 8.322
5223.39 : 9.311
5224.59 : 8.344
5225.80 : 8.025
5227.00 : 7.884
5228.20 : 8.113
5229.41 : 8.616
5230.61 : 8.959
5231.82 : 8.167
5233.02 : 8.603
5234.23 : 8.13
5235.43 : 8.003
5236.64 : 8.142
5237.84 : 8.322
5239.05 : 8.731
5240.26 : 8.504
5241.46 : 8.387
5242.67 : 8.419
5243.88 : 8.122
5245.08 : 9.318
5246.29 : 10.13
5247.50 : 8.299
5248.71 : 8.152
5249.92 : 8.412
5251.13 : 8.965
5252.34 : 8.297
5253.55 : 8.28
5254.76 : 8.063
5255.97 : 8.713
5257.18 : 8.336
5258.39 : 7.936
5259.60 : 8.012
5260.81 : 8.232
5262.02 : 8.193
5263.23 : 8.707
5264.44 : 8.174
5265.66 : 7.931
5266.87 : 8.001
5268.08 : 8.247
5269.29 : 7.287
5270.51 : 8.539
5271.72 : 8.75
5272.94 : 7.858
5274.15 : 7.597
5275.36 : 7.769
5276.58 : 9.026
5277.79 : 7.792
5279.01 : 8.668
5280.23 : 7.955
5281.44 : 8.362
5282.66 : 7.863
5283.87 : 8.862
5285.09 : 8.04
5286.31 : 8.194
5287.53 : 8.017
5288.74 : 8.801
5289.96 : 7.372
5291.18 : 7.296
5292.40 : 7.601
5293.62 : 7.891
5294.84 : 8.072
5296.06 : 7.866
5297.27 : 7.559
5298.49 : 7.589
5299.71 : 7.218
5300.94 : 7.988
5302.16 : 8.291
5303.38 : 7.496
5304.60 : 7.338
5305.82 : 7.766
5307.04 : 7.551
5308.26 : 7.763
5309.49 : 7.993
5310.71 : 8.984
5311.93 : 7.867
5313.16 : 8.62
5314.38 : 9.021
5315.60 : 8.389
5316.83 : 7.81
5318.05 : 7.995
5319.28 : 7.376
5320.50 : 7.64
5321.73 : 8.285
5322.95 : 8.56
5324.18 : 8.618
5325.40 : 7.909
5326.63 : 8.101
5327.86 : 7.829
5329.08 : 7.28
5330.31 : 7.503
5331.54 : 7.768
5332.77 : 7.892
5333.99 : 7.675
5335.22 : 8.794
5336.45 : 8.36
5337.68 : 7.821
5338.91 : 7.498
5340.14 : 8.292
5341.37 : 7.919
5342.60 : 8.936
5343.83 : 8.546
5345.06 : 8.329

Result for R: 1.1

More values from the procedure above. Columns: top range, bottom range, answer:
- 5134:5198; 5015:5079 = 1.06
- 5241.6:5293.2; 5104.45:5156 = 1.03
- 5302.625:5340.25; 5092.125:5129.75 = 1.04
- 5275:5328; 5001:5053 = 1.11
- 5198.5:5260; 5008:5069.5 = 1.10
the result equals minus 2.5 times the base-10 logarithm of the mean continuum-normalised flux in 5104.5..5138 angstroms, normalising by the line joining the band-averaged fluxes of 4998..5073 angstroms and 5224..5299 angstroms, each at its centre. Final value -0.04 mag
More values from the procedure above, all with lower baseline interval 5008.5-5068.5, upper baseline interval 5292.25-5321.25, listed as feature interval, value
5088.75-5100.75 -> -0.01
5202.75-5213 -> -0.04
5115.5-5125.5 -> -0.01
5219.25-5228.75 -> -0.04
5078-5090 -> 0.00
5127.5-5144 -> -0.06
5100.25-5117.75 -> -0.02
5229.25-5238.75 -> -0.05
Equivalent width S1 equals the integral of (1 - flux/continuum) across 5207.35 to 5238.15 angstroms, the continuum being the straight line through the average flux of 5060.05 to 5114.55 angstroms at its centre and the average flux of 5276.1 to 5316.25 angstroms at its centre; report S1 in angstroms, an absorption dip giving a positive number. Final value -0.64 angstroms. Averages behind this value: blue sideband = 8.39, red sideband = 8.03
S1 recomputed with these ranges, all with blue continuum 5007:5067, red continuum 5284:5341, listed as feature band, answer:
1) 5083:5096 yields 0.2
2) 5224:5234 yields -0.4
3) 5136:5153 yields -0.7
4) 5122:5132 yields -0.3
